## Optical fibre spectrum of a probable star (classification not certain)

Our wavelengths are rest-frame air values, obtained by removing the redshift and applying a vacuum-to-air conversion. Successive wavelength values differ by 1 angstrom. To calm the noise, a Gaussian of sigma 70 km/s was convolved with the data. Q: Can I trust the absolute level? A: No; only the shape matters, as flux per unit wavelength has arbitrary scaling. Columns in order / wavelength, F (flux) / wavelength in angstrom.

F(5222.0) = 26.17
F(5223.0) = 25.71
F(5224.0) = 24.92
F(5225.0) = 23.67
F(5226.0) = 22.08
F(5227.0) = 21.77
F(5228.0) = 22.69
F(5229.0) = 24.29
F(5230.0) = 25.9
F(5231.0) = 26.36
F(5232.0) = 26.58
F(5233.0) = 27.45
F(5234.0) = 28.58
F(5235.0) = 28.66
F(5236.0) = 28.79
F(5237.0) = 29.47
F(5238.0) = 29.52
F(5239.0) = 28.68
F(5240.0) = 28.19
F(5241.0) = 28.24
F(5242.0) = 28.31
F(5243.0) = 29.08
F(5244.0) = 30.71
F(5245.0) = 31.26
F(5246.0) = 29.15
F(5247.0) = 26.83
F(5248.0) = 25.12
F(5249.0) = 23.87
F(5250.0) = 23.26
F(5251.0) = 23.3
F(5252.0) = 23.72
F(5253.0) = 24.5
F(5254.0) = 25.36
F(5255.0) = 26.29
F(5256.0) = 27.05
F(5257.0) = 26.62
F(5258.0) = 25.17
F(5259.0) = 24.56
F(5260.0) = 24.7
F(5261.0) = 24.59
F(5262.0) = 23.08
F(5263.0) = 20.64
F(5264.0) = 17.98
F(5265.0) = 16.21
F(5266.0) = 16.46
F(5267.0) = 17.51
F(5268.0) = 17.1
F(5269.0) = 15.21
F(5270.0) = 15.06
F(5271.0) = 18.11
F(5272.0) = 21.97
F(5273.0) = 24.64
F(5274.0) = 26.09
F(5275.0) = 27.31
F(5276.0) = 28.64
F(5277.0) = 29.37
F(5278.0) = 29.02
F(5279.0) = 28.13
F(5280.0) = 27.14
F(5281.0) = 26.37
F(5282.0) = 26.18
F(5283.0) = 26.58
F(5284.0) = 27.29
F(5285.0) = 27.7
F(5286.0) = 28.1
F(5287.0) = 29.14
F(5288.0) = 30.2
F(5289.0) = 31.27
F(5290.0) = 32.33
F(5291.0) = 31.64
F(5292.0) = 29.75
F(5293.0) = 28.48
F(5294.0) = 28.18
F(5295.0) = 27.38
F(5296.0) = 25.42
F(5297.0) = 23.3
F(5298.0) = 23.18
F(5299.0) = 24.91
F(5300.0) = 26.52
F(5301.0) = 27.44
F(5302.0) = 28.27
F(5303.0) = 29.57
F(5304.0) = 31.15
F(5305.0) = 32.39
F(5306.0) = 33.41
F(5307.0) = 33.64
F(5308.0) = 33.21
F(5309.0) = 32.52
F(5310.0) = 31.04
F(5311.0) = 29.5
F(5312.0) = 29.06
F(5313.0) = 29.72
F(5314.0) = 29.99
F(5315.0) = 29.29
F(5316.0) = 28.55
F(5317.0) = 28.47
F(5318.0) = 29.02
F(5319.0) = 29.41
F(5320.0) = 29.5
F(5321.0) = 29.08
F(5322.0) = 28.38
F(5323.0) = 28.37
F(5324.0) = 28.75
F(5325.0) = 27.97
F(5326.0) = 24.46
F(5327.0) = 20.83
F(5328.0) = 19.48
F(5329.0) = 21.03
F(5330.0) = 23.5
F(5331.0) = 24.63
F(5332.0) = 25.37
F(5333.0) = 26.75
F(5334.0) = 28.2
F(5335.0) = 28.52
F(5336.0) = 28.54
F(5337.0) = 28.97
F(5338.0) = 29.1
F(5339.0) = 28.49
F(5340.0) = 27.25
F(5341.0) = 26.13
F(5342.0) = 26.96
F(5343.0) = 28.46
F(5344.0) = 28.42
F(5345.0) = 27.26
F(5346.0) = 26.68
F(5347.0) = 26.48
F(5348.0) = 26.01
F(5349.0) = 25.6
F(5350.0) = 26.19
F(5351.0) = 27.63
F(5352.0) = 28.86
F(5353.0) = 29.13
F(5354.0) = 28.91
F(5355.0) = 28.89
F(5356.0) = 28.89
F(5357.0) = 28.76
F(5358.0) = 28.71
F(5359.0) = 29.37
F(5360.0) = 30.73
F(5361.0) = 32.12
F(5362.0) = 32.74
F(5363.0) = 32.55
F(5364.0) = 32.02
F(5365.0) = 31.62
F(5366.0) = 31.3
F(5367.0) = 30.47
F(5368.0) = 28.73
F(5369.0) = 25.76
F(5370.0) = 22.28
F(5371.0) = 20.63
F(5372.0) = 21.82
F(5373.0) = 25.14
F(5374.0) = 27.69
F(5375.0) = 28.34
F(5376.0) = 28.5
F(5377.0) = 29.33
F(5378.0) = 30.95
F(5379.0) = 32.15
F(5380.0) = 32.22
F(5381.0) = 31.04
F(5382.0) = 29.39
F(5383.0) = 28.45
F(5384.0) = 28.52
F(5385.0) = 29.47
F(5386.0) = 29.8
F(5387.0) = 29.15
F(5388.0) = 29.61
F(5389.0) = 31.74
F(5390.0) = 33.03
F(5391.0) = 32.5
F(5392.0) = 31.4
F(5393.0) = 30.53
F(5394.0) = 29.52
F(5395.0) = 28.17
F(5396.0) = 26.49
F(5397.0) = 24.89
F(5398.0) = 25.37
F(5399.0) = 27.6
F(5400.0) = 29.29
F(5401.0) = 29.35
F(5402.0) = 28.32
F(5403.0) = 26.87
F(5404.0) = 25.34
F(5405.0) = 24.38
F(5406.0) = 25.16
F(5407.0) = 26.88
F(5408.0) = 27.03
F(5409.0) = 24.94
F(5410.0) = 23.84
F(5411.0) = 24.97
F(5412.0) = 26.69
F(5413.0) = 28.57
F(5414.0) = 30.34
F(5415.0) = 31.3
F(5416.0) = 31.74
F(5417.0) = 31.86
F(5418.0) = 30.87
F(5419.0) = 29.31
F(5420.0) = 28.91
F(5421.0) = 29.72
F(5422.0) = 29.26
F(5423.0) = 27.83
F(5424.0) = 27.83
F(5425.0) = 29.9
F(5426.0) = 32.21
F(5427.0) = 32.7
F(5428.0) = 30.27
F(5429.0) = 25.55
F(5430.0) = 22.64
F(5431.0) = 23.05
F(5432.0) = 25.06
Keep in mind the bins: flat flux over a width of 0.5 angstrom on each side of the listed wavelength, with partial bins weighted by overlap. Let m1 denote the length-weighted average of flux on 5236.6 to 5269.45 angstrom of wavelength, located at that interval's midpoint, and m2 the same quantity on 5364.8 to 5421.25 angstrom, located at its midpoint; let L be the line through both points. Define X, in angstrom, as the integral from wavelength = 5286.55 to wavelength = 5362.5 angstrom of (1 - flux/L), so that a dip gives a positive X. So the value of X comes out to -5.0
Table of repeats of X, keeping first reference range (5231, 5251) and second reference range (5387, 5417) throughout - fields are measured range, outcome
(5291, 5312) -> -0.79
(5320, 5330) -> 0.91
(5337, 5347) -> 0.15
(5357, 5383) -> -0.81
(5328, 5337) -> 0.77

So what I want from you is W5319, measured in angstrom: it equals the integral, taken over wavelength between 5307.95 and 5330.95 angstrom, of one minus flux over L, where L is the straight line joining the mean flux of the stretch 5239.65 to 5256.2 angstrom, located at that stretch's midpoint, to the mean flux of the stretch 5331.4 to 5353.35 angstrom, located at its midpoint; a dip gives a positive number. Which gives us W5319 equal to -0.36 angstrom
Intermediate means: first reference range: 26.7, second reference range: 27.5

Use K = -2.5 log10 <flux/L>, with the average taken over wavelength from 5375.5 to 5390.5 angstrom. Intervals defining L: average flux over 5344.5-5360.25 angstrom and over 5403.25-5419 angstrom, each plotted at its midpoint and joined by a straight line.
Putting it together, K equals -0.09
